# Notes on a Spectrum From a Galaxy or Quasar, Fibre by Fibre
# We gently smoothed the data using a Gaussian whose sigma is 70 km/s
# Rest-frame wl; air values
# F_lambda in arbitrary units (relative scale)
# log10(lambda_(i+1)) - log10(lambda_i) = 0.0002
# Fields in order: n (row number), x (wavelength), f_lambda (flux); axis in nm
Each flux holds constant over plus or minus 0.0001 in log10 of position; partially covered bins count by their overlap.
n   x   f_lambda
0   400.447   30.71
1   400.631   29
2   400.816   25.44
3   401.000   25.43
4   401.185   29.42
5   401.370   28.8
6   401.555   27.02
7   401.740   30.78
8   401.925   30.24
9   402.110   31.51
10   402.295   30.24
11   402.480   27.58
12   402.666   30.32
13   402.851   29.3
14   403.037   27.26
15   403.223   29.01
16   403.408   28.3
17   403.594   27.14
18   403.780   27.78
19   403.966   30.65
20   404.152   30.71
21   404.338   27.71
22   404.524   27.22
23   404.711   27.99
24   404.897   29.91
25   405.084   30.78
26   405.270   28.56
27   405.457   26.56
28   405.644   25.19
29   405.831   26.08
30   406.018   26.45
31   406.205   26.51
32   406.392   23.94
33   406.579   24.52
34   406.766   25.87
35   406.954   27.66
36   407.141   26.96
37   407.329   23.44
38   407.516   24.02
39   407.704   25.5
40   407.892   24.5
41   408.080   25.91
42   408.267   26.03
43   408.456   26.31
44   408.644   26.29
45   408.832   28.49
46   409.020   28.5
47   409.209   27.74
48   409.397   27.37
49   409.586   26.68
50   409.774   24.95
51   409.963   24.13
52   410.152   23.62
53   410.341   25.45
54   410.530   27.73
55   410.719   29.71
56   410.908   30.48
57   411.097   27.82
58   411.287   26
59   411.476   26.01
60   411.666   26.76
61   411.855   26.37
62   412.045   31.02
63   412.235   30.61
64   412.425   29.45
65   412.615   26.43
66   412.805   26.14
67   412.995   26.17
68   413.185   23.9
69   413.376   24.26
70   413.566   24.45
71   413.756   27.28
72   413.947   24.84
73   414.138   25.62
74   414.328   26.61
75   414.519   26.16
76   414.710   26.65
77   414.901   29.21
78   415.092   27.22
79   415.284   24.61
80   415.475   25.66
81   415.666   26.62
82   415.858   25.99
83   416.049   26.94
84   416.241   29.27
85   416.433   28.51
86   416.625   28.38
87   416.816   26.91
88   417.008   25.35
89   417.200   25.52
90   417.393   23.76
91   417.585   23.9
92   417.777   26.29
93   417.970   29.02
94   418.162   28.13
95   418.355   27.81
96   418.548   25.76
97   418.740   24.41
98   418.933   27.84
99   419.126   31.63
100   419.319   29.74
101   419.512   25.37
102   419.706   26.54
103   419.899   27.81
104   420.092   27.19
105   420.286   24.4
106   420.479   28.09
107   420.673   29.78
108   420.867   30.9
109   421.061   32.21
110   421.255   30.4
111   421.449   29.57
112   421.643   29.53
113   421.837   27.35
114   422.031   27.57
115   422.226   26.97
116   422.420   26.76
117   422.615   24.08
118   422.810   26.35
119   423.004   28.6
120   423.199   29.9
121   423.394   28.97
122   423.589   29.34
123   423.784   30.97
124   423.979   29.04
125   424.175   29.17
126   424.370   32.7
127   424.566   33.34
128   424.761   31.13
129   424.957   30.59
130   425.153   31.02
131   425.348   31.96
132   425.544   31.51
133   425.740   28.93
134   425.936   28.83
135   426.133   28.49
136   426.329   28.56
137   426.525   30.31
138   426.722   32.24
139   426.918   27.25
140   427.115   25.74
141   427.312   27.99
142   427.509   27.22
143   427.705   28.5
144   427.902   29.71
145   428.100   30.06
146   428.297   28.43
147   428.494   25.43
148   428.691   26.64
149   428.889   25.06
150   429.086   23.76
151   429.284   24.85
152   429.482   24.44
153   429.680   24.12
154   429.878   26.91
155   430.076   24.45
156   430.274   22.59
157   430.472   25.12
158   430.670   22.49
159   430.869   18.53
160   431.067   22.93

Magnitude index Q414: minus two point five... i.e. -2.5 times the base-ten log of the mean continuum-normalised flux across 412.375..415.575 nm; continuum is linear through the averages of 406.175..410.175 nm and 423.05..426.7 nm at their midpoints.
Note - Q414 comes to 0.05 mag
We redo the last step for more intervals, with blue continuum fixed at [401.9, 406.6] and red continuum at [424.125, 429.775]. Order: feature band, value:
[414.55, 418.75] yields 0.07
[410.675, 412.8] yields 0.01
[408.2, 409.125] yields 0.04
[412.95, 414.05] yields 0.13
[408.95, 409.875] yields 0.05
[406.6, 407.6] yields 0.11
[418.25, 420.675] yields 0.04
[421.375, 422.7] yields 0.04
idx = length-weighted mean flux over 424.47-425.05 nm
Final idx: 31.7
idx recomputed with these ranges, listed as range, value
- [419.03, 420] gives 28.2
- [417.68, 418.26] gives 27.8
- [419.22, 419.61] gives 27.5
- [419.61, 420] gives 27.2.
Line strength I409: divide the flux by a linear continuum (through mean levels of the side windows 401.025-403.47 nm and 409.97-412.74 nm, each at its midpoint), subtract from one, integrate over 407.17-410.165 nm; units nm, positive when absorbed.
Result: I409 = 0.22 nm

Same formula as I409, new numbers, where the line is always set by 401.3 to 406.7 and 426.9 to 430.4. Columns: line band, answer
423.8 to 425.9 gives -0.343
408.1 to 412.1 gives 0.108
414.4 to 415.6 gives 0.032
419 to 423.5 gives -0.237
